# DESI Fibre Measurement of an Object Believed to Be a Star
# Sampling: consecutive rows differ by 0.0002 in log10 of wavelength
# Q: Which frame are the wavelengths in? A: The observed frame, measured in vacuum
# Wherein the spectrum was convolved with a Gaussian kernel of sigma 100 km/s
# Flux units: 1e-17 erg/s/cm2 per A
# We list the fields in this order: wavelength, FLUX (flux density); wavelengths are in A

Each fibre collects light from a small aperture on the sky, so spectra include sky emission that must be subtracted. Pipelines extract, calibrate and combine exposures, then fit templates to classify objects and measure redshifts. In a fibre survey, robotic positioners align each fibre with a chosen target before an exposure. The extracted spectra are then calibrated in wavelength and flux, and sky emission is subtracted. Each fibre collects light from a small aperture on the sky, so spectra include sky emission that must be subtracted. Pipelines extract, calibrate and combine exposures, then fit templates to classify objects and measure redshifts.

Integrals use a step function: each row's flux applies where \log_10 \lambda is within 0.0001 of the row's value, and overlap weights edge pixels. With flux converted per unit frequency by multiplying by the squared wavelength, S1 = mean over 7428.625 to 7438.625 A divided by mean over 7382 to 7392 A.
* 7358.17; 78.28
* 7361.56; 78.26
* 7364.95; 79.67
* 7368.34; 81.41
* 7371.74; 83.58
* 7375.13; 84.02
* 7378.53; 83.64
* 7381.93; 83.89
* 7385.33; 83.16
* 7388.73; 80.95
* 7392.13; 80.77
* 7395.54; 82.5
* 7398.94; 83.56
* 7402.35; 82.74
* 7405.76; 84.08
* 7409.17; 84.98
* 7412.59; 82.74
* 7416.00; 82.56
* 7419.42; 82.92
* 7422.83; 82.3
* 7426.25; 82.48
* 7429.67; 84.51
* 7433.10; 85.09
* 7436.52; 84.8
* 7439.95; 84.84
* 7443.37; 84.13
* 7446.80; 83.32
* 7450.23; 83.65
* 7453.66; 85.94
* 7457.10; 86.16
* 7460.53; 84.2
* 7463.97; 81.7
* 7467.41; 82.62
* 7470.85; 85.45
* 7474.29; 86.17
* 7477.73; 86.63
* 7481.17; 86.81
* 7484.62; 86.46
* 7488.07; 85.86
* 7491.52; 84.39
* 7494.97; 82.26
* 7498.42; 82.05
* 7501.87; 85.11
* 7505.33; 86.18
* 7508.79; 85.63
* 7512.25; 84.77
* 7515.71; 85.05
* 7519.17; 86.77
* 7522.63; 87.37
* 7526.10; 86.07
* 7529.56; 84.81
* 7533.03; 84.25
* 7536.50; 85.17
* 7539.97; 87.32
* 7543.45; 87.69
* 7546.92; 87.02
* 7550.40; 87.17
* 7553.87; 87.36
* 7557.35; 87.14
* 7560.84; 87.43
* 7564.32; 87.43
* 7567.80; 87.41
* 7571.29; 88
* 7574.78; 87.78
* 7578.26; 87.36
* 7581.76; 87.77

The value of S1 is 1.0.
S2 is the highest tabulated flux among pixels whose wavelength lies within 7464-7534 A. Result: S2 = 87.37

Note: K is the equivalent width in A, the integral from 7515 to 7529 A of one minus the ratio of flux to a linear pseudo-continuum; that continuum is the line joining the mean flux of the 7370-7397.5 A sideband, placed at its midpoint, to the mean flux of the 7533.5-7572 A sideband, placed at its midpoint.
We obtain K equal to 0.0 A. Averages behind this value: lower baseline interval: 82.8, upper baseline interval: 87.1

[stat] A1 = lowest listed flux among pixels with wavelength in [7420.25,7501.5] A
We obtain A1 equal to 81.7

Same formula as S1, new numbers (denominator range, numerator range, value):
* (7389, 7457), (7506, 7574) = 1.07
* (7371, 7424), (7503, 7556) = 1.08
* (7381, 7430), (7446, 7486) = 1.04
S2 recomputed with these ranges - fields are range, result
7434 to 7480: 86.63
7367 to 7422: 84.98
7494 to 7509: 86.18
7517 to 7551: 87.69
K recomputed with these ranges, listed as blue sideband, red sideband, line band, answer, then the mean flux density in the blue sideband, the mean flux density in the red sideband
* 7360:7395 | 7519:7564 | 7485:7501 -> 0.24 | 82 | 86.6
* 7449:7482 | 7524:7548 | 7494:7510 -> 0.22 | 84.9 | 86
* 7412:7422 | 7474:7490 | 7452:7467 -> 0.14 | 82.8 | 86.4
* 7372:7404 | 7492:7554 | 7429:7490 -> -0.43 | 82.9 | 85.6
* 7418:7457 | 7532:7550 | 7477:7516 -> 0.16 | 84.1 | 86.4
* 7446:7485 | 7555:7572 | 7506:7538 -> 0.29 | 84.9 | 87.4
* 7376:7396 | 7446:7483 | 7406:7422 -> 0.01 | 82.5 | 84.8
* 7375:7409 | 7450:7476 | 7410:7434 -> 0.11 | 83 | 84.5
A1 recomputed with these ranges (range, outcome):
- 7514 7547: 84.25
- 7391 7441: 80.77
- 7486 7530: 82.05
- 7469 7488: 85.45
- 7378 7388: 83.16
